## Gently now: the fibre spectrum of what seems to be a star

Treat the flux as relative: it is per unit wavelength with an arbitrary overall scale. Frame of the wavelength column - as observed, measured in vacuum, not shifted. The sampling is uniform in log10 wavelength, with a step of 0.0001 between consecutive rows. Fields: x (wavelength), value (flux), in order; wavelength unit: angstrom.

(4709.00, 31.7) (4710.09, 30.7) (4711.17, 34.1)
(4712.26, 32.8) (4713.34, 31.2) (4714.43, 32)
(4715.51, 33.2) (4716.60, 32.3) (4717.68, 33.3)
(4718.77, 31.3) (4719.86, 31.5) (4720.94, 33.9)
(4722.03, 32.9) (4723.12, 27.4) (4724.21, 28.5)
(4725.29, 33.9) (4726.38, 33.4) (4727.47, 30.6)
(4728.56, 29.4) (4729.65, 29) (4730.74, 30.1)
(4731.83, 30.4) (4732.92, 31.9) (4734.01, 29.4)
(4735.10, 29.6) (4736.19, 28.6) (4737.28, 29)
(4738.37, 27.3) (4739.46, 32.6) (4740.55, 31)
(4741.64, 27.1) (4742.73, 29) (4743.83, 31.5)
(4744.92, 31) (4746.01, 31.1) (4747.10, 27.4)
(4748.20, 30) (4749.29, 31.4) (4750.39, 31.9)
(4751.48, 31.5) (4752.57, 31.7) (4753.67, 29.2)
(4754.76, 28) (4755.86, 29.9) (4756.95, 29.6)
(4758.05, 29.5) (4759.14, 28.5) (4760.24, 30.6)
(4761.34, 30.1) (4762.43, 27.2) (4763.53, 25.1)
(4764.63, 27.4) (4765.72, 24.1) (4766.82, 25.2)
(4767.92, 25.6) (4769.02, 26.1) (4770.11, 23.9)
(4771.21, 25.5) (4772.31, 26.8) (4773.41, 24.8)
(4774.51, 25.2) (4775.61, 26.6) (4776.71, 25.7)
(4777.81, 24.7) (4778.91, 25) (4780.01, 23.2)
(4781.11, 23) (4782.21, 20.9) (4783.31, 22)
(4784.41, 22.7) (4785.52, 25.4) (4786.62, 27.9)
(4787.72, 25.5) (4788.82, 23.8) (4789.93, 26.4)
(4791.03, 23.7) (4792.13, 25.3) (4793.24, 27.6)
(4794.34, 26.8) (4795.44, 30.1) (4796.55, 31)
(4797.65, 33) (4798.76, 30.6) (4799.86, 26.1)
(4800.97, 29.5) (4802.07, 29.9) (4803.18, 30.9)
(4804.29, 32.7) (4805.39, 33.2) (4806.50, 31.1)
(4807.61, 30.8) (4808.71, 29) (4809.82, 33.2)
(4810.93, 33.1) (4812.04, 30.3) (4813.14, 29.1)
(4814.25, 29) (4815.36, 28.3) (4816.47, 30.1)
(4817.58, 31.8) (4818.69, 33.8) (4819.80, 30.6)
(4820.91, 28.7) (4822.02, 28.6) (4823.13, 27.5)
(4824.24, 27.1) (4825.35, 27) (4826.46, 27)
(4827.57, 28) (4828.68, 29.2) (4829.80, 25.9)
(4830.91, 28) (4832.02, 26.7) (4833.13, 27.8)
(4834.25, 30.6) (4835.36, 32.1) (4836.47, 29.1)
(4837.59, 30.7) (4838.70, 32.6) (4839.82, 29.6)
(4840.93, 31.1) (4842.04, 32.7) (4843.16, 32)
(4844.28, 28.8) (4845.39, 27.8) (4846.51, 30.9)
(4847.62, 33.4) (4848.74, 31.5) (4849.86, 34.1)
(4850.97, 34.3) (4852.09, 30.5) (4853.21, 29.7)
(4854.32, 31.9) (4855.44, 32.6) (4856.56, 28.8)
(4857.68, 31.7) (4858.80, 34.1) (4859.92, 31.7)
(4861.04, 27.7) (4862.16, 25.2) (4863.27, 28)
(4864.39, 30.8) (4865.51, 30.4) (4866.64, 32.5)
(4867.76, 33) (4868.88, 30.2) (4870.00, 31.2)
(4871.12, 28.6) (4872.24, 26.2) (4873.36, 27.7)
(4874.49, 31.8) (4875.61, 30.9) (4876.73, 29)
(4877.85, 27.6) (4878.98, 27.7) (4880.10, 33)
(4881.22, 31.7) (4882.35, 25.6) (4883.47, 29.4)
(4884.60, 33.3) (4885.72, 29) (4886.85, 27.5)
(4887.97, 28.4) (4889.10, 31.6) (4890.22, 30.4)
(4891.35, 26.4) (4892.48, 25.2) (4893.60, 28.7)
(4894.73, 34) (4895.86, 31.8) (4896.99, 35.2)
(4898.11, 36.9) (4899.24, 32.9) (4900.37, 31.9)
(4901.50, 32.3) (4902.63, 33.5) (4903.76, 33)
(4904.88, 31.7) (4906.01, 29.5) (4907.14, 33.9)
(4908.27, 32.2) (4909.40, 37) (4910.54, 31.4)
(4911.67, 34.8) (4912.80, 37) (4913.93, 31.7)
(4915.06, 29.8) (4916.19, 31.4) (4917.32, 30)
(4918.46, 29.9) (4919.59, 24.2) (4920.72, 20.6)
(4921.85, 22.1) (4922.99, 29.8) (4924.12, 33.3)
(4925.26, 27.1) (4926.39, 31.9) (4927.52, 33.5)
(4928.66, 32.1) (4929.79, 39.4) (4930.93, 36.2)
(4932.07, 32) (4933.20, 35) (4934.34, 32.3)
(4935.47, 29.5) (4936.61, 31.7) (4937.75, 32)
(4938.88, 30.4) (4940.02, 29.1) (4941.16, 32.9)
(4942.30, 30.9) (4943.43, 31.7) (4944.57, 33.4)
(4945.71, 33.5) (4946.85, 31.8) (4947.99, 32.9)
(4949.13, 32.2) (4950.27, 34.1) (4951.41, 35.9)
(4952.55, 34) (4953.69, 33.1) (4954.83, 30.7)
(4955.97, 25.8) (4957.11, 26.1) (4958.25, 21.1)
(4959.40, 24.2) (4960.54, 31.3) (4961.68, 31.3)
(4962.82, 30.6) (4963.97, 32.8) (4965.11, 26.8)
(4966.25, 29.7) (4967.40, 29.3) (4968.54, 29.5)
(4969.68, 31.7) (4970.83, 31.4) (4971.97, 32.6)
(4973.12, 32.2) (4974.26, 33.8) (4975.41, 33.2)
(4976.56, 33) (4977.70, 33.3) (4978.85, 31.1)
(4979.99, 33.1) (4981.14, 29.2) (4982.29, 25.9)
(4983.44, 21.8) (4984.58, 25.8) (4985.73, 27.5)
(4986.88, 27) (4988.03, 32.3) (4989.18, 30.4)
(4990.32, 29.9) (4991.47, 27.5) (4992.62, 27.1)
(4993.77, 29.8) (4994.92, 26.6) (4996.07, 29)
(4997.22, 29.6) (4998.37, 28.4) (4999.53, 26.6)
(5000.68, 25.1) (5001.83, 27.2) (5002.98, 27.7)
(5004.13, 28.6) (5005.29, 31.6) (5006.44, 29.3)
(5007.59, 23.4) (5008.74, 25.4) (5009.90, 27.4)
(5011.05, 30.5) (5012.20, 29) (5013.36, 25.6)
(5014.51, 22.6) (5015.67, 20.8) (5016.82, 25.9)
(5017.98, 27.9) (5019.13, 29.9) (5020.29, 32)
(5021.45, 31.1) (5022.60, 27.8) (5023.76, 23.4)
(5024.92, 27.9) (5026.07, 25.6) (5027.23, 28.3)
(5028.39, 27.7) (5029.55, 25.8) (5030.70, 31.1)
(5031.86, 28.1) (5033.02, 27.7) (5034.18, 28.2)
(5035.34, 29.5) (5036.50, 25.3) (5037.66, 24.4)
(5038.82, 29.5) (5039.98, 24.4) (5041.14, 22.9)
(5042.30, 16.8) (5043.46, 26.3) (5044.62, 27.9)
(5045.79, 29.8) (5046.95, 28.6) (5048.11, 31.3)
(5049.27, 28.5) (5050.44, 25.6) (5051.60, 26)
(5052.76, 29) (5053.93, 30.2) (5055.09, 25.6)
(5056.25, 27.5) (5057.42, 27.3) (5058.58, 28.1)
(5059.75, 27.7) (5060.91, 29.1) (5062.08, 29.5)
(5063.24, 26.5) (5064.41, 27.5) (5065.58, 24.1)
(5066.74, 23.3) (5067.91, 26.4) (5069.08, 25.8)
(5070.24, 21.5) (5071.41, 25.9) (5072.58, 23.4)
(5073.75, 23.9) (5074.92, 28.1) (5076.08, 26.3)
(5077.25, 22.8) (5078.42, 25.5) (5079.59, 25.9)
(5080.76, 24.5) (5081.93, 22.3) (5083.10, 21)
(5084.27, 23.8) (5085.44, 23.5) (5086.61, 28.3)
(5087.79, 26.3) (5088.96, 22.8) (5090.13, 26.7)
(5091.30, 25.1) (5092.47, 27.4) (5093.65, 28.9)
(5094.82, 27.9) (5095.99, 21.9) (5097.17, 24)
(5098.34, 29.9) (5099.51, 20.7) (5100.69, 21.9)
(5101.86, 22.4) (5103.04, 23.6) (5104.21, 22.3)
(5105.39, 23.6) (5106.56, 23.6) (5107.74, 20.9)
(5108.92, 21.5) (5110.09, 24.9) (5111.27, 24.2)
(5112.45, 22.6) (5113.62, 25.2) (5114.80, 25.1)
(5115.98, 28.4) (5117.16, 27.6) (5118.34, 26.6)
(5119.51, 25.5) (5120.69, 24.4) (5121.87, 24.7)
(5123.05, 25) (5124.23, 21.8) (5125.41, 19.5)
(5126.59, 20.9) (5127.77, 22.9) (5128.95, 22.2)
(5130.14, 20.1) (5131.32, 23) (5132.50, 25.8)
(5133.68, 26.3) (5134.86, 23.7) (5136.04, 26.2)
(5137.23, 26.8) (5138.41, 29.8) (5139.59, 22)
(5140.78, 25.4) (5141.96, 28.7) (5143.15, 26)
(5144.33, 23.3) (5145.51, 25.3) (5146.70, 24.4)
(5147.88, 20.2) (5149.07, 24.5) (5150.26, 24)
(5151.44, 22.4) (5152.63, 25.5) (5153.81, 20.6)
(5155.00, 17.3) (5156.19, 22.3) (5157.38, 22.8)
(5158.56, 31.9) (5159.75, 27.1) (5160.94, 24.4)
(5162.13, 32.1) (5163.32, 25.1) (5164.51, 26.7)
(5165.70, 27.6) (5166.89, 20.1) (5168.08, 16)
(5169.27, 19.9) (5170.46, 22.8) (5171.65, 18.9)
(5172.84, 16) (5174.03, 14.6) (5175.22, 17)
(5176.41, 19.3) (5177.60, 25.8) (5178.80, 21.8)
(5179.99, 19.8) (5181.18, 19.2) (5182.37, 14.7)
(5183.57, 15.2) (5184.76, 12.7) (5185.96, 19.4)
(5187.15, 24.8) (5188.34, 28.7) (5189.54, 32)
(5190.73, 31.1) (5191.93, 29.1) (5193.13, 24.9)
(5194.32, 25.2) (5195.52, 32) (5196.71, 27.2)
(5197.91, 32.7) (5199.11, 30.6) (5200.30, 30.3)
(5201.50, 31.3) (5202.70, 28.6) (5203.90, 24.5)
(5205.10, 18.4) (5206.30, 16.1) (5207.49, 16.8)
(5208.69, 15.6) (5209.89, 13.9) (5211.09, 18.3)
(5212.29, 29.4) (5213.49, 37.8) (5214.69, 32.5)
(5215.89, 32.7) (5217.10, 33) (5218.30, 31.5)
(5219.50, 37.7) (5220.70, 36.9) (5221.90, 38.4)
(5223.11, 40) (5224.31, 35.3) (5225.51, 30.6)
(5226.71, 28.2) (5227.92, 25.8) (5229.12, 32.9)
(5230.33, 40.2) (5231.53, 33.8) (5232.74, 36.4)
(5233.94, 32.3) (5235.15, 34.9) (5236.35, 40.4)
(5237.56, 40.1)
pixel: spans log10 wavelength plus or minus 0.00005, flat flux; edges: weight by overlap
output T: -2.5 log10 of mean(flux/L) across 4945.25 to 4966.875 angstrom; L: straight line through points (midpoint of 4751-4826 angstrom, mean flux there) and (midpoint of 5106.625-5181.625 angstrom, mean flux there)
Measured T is -0.18 mag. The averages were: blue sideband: 27.9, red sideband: 23.4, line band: 30.4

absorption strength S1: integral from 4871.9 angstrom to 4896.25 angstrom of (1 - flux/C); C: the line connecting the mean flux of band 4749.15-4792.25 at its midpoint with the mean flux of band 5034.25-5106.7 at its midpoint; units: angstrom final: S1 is -3.0 angstrom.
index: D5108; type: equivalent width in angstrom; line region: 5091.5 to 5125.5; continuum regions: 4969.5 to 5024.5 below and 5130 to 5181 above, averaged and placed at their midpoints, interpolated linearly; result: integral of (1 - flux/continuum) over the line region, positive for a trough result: 0.6 angstrom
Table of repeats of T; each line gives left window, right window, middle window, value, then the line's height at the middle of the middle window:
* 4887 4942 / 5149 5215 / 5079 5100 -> 0.05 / 26.2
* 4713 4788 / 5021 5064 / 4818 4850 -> -0.06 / 28.2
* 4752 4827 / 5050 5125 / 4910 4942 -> -0.17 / 26.6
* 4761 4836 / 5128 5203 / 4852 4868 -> -0.13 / 27.1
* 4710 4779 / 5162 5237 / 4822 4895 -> -0.04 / 28.7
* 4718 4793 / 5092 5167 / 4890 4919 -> -0.20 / 26.6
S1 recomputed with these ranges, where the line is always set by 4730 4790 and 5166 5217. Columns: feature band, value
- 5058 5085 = -0.8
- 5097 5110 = 0.6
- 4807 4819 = -1.6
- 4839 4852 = -2.3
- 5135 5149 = -0.8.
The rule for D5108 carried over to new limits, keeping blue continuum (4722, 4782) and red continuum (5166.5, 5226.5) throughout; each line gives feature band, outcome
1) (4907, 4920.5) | -2.1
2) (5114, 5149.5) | 1.7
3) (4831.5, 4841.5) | -0.8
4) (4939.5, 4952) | -2.6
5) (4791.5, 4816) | -1.7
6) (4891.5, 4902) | -1.7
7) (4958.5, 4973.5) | -1.7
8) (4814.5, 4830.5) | -0.5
